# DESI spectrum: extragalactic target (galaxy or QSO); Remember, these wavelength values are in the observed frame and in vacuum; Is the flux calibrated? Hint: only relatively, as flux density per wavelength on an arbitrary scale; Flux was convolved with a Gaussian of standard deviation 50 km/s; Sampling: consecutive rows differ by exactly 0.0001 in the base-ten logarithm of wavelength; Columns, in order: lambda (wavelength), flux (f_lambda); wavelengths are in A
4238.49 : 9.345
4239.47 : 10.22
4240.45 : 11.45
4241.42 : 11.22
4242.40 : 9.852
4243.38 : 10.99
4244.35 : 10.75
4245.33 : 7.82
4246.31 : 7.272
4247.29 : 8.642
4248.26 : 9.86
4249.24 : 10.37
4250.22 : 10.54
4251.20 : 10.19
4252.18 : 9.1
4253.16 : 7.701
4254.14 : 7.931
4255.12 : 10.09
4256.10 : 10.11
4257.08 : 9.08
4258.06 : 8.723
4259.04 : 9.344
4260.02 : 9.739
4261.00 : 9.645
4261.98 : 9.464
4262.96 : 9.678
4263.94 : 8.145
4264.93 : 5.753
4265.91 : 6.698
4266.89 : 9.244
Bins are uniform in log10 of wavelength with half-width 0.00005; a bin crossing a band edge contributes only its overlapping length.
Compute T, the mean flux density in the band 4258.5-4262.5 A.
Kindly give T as 9.55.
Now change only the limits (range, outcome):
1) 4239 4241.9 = 11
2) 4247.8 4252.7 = 9.99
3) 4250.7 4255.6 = 9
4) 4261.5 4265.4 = 8.26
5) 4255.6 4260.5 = 9.4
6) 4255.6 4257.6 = 9.59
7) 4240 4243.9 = 10.9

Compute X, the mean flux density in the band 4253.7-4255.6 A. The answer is 9.03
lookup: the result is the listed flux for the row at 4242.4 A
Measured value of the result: 9.852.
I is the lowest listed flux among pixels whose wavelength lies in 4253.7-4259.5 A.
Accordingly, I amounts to 7.931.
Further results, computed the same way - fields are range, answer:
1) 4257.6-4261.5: 8.723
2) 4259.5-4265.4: 5.753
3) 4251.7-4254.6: 7.701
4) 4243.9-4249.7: 7.272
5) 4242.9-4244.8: 10.75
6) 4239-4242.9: 9.852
